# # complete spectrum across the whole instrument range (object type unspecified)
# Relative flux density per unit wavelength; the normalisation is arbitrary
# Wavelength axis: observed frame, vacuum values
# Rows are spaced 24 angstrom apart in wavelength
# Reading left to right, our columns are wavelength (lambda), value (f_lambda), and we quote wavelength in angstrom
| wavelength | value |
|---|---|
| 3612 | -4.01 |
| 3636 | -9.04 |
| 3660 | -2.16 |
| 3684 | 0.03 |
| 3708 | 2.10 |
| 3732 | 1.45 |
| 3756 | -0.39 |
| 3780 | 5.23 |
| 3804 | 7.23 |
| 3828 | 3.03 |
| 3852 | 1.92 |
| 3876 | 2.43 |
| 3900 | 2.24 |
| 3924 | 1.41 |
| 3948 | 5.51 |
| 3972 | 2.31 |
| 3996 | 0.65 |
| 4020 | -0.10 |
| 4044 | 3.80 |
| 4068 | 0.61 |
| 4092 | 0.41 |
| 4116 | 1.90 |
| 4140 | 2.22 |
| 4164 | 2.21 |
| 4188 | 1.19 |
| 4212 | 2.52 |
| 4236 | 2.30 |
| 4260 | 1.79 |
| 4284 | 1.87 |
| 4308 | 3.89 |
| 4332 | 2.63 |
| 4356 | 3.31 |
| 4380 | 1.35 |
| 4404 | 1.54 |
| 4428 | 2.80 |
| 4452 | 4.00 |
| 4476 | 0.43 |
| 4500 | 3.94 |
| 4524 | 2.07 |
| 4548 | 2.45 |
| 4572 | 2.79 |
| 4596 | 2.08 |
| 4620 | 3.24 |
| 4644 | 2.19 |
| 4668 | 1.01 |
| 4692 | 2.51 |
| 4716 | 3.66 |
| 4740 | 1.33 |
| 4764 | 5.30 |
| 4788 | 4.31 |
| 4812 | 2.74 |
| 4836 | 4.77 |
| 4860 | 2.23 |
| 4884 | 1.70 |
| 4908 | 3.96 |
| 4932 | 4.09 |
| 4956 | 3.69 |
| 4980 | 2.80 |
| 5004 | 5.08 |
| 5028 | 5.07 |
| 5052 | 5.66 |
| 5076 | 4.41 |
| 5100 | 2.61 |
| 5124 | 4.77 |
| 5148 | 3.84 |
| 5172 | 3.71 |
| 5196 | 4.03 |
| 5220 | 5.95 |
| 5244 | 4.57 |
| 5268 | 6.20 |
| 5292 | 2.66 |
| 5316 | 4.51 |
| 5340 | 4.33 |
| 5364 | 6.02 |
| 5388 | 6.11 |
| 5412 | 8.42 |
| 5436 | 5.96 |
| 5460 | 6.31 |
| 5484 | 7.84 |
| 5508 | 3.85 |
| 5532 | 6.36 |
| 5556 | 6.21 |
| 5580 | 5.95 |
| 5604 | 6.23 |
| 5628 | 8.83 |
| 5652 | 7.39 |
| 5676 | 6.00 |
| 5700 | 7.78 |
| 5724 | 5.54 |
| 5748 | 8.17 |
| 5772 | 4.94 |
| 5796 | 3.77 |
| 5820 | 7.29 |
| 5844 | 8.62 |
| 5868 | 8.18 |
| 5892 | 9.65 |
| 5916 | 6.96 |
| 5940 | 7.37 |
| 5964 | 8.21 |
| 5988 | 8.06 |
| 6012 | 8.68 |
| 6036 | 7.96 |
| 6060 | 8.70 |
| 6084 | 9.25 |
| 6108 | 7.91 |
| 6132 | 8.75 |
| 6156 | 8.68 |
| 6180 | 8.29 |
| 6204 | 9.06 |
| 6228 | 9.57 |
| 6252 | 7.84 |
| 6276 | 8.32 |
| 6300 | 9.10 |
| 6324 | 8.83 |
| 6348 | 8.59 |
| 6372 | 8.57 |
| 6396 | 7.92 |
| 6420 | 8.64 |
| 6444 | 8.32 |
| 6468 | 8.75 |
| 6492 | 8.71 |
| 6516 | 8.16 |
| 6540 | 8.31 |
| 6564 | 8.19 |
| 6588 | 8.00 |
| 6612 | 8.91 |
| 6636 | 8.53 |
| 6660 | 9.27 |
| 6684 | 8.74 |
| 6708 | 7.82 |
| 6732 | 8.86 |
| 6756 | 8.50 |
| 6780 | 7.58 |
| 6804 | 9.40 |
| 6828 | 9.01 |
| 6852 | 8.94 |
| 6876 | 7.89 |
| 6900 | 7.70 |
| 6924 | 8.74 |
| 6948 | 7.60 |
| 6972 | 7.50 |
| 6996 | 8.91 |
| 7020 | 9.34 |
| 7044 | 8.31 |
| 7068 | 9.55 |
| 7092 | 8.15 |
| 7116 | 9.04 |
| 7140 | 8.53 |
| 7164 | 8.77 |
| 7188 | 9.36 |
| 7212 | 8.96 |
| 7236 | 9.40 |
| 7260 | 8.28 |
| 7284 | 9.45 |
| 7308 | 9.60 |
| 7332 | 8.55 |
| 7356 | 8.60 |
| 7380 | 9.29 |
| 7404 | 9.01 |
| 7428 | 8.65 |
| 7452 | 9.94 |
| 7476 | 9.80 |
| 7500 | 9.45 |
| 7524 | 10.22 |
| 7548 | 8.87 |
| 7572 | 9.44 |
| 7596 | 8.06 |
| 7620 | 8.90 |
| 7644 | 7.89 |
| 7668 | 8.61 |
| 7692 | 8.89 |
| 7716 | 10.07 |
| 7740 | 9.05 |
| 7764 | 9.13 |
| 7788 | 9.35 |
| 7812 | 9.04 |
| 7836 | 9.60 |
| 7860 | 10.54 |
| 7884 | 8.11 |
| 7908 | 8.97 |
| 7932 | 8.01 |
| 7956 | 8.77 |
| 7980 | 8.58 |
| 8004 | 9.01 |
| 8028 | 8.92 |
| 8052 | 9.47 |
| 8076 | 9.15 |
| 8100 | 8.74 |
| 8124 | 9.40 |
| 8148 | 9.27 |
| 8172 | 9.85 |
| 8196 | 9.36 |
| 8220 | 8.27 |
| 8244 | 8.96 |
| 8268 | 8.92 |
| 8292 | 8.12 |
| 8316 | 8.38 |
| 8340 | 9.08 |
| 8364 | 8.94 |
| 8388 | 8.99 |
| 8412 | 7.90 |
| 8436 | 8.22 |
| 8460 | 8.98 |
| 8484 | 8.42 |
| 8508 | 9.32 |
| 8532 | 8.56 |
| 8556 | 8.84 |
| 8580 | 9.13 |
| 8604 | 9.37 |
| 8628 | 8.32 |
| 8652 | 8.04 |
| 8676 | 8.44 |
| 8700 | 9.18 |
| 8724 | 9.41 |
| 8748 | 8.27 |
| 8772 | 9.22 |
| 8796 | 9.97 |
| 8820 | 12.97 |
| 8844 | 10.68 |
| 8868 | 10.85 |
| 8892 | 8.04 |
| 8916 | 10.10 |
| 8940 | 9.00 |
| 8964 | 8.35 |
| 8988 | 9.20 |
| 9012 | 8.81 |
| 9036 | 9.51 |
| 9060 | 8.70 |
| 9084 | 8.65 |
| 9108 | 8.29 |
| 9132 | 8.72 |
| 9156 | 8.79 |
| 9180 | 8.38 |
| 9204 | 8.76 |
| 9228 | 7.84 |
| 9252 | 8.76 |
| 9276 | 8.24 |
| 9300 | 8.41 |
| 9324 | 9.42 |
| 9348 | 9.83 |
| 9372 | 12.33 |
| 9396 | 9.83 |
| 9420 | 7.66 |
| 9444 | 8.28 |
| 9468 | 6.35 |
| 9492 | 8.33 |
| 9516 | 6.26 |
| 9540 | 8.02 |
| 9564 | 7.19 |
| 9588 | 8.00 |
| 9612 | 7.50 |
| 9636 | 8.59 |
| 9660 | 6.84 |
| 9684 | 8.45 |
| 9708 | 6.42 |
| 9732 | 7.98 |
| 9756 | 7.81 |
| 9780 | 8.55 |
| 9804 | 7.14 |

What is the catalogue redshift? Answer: 0.35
